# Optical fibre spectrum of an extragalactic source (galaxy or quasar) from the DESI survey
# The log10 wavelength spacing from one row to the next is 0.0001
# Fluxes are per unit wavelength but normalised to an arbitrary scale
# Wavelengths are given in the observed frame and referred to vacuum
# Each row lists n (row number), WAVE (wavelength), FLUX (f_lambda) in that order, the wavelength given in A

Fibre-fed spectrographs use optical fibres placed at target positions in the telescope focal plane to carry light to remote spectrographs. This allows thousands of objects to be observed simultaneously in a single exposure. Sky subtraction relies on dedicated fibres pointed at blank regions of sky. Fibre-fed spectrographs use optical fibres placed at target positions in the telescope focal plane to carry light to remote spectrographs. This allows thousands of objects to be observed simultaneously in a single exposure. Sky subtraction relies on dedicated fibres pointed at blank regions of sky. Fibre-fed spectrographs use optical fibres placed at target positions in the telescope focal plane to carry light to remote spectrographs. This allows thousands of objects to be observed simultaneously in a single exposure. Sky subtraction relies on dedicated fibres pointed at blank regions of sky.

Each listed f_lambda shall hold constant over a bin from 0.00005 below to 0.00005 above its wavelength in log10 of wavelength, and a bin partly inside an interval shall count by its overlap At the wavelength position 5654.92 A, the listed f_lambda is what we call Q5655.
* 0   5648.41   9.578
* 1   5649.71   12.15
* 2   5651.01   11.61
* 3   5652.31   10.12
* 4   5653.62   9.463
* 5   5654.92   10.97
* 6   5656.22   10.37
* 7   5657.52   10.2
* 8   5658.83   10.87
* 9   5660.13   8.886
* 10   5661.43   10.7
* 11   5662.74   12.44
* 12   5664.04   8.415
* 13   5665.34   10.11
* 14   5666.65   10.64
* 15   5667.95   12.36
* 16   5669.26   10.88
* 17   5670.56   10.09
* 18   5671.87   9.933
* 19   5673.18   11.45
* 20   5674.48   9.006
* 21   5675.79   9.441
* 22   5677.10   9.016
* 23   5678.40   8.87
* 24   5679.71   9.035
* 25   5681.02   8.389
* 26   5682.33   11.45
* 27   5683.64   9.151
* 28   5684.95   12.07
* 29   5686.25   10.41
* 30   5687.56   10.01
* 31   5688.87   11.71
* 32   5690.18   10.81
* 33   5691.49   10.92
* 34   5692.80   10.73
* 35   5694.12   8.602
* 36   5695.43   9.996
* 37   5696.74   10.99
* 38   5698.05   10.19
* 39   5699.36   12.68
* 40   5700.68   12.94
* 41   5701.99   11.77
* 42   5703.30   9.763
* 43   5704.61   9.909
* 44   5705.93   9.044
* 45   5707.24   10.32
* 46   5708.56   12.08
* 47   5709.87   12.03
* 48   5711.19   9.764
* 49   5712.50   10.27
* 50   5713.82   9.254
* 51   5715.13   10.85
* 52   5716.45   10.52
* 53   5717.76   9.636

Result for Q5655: 10.97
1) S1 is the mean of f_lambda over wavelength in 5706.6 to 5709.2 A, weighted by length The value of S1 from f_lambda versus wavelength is 11.2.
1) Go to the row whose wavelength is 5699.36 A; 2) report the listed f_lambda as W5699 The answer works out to 12.68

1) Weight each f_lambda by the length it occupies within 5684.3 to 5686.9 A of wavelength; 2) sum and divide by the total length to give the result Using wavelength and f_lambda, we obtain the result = 11.3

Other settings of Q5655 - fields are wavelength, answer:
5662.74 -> 12.44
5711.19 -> 9.764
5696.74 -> 10.99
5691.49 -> 10.92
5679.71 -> 9.035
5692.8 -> 10.73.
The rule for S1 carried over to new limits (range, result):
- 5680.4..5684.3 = 9.67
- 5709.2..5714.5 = 10.3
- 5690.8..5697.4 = 10.2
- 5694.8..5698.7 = 10.4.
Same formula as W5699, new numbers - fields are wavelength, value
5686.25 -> 10.41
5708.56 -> 12.08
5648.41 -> 9.578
